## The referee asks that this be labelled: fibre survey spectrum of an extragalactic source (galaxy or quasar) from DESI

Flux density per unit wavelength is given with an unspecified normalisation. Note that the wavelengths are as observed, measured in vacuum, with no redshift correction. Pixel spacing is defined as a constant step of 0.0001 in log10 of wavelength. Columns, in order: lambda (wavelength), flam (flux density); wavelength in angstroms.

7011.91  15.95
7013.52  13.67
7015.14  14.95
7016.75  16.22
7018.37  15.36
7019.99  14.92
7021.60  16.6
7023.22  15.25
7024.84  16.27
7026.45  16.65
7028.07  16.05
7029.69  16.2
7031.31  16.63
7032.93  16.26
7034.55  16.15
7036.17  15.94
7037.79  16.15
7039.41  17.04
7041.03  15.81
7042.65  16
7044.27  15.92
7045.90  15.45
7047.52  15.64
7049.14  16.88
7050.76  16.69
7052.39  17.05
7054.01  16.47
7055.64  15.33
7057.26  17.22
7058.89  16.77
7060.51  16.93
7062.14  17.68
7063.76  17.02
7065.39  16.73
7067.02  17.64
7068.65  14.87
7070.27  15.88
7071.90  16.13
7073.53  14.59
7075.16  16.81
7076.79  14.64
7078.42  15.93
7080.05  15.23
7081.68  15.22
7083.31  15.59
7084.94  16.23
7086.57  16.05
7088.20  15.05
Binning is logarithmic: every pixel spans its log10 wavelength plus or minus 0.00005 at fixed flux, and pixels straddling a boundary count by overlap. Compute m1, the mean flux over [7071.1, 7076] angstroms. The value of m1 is 15.8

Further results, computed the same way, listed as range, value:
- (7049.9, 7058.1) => 16.5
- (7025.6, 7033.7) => 16.4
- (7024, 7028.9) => 16.3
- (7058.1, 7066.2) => 17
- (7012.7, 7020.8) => 15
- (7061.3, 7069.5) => 16.8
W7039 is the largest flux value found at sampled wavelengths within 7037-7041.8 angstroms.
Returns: 17.04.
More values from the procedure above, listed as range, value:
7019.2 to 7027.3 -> 16.65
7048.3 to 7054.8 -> 17.05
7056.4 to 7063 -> 17.68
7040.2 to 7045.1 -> 16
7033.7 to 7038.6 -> 16.15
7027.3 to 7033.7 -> 16.63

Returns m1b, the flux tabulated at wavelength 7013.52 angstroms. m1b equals 13.67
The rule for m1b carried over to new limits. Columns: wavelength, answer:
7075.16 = 16.81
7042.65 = 16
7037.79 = 16.15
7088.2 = 15.05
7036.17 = 15.94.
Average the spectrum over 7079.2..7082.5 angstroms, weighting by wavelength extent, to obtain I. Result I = 15.2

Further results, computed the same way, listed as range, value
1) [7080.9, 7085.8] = 15.7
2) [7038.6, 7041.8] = 16.4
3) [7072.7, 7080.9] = 15.4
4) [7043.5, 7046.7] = 15.6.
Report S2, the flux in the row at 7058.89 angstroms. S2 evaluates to 16.77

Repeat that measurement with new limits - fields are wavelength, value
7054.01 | 16.47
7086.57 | 16.05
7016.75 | 16.22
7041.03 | 15.81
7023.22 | 15.25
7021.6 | 16.6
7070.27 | 15.88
